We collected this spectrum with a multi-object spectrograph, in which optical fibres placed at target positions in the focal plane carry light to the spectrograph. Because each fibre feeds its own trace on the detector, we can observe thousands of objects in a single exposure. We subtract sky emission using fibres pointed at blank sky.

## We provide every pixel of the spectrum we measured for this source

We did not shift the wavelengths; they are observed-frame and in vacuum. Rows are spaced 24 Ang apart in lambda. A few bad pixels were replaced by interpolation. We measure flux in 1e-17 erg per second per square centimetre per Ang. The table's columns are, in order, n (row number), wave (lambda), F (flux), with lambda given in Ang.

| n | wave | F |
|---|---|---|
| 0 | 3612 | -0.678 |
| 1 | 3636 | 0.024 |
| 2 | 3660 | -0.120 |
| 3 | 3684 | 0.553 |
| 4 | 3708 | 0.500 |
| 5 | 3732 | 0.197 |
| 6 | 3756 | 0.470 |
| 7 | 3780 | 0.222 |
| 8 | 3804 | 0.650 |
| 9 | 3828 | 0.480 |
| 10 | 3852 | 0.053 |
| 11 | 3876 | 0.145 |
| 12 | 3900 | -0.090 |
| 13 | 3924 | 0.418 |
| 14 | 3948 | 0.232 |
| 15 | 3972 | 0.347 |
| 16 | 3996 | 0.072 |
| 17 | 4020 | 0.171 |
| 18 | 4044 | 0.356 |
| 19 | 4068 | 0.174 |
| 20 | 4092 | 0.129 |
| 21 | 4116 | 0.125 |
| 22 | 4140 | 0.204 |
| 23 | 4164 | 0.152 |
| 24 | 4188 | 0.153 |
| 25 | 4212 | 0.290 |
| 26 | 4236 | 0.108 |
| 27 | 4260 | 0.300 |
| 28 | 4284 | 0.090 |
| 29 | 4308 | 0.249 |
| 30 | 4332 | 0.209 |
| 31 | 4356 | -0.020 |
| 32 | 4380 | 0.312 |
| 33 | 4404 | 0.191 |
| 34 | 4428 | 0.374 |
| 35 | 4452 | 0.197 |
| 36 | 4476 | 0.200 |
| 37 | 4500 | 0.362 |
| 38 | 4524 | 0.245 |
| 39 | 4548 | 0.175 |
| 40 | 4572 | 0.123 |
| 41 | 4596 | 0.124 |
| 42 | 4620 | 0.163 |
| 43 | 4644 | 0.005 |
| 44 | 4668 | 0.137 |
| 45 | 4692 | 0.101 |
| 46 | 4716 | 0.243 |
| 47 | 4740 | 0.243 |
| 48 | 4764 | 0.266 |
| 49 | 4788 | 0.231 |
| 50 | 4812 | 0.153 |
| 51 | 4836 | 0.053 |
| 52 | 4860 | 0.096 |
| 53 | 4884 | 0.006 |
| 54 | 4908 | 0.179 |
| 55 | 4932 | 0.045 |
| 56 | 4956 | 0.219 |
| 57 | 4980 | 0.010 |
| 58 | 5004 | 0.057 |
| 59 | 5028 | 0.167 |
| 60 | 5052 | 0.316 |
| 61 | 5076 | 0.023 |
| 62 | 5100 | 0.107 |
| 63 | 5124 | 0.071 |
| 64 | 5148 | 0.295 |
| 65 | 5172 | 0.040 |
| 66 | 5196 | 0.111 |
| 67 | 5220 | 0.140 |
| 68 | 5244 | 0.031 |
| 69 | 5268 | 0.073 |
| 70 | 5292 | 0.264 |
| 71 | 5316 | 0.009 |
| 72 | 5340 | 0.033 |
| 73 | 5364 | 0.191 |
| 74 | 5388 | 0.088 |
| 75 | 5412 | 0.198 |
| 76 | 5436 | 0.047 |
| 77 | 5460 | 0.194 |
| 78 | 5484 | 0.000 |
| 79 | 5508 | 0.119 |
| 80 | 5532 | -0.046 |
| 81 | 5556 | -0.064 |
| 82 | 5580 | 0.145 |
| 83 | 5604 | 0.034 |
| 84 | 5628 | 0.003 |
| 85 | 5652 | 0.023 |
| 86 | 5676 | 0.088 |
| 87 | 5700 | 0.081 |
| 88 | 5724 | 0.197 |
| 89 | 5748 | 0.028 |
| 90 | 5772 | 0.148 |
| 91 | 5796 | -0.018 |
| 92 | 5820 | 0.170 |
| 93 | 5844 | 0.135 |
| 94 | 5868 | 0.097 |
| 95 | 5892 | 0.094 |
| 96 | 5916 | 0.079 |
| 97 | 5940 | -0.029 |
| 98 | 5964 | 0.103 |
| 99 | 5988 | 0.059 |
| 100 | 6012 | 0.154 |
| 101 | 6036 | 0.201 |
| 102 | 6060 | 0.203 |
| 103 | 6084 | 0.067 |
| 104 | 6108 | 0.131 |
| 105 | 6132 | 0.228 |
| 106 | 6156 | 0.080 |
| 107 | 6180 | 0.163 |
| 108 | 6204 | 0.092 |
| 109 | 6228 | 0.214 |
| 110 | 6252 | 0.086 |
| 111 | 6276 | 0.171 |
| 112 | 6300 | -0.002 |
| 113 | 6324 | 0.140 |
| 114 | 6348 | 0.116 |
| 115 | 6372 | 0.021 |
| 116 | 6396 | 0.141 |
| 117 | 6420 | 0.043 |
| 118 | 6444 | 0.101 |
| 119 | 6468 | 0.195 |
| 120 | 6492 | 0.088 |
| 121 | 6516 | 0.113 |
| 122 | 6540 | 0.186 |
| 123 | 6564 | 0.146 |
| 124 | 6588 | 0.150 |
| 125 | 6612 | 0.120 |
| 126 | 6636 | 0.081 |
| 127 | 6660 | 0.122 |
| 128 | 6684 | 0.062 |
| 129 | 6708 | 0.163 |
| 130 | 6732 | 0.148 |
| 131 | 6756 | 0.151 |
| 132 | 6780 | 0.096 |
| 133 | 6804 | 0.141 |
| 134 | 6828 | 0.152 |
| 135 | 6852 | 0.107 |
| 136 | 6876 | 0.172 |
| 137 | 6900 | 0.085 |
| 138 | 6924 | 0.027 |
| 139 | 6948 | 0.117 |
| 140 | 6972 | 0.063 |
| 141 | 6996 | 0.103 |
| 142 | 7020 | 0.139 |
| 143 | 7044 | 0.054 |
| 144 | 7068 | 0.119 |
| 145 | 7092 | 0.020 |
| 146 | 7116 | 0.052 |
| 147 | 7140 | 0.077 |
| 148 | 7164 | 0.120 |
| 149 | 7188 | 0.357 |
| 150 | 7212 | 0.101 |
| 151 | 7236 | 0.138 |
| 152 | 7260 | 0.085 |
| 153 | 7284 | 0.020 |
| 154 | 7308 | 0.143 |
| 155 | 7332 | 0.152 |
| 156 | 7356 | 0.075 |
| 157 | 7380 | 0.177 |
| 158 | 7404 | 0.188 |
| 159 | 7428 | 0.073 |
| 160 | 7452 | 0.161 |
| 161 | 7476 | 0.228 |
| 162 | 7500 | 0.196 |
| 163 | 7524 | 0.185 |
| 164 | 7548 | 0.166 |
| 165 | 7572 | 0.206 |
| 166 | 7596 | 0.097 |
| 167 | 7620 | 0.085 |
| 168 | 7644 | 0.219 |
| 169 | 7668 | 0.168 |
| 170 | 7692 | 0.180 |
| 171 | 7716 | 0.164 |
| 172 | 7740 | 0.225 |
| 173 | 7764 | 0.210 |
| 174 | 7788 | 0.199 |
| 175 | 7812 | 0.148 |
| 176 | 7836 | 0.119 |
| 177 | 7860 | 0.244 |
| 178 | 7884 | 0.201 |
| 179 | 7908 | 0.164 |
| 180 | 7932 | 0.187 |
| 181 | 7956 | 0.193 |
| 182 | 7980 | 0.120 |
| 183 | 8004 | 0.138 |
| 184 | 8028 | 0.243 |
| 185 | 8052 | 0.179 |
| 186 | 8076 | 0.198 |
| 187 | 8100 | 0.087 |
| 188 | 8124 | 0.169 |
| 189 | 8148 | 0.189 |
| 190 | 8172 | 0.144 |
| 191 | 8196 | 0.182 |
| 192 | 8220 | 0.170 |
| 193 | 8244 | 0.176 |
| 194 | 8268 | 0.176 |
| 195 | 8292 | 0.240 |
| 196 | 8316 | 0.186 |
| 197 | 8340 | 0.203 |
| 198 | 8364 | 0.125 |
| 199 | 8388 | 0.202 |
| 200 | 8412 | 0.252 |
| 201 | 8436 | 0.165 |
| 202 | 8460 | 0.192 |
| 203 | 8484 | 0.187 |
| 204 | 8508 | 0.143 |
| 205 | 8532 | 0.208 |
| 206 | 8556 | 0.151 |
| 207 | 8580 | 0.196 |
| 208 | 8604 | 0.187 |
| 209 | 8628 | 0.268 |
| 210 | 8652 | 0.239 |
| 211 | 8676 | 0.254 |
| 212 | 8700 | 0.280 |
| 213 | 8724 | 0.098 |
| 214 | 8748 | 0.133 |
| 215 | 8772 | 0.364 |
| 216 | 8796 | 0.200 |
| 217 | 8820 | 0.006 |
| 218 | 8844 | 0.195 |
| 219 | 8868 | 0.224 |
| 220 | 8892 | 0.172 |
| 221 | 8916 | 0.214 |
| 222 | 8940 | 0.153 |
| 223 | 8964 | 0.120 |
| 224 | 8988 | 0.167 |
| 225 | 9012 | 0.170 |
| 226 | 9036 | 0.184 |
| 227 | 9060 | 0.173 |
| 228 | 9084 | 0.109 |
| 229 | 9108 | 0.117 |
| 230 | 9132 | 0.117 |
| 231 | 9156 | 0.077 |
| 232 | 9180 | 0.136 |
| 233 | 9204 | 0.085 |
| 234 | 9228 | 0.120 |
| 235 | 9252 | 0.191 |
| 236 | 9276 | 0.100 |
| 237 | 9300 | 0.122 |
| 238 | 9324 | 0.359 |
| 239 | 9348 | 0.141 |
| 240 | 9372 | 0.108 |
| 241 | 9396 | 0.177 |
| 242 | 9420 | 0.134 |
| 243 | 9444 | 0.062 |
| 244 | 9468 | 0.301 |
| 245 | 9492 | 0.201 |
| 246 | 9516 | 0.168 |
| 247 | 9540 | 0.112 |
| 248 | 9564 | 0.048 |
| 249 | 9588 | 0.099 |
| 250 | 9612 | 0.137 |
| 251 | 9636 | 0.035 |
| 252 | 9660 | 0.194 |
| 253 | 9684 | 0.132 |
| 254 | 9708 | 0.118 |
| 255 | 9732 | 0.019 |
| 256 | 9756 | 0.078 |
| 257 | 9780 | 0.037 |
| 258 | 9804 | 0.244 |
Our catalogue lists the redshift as 0.93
